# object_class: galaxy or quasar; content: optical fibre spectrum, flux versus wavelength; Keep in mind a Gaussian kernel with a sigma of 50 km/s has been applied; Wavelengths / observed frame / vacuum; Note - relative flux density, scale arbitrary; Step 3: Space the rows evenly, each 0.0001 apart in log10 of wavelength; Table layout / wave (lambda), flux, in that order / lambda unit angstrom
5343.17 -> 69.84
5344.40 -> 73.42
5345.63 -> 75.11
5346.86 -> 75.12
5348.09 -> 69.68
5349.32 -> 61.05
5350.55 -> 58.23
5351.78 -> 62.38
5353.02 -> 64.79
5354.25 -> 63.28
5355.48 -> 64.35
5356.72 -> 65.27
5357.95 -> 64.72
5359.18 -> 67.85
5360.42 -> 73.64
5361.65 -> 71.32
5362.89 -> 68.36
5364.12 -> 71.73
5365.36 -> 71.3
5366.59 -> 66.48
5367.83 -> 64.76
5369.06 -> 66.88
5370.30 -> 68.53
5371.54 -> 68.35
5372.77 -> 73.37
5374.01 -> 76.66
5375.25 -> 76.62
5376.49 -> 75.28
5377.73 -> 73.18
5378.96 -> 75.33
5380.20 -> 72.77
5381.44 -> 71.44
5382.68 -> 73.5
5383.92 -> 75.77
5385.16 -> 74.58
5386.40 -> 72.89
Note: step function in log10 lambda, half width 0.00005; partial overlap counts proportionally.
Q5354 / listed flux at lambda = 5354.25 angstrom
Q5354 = 63.28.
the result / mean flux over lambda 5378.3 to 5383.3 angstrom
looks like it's 73.3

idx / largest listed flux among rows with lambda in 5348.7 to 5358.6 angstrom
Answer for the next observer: 65.27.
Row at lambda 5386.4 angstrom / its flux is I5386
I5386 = 72.89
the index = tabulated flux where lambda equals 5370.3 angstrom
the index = 68.53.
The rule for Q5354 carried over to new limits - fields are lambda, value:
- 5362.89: 68.36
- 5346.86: 75.12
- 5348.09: 69.68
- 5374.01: 76.66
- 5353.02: 64.79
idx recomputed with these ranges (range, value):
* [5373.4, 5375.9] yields 76.66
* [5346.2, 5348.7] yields 75.12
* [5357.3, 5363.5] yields 73.64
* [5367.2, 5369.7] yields 66.88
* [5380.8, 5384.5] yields 75.77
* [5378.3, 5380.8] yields 75.33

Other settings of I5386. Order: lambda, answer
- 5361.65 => 71.32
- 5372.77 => 73.37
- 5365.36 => 71.3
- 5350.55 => 58.23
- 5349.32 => 61.05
